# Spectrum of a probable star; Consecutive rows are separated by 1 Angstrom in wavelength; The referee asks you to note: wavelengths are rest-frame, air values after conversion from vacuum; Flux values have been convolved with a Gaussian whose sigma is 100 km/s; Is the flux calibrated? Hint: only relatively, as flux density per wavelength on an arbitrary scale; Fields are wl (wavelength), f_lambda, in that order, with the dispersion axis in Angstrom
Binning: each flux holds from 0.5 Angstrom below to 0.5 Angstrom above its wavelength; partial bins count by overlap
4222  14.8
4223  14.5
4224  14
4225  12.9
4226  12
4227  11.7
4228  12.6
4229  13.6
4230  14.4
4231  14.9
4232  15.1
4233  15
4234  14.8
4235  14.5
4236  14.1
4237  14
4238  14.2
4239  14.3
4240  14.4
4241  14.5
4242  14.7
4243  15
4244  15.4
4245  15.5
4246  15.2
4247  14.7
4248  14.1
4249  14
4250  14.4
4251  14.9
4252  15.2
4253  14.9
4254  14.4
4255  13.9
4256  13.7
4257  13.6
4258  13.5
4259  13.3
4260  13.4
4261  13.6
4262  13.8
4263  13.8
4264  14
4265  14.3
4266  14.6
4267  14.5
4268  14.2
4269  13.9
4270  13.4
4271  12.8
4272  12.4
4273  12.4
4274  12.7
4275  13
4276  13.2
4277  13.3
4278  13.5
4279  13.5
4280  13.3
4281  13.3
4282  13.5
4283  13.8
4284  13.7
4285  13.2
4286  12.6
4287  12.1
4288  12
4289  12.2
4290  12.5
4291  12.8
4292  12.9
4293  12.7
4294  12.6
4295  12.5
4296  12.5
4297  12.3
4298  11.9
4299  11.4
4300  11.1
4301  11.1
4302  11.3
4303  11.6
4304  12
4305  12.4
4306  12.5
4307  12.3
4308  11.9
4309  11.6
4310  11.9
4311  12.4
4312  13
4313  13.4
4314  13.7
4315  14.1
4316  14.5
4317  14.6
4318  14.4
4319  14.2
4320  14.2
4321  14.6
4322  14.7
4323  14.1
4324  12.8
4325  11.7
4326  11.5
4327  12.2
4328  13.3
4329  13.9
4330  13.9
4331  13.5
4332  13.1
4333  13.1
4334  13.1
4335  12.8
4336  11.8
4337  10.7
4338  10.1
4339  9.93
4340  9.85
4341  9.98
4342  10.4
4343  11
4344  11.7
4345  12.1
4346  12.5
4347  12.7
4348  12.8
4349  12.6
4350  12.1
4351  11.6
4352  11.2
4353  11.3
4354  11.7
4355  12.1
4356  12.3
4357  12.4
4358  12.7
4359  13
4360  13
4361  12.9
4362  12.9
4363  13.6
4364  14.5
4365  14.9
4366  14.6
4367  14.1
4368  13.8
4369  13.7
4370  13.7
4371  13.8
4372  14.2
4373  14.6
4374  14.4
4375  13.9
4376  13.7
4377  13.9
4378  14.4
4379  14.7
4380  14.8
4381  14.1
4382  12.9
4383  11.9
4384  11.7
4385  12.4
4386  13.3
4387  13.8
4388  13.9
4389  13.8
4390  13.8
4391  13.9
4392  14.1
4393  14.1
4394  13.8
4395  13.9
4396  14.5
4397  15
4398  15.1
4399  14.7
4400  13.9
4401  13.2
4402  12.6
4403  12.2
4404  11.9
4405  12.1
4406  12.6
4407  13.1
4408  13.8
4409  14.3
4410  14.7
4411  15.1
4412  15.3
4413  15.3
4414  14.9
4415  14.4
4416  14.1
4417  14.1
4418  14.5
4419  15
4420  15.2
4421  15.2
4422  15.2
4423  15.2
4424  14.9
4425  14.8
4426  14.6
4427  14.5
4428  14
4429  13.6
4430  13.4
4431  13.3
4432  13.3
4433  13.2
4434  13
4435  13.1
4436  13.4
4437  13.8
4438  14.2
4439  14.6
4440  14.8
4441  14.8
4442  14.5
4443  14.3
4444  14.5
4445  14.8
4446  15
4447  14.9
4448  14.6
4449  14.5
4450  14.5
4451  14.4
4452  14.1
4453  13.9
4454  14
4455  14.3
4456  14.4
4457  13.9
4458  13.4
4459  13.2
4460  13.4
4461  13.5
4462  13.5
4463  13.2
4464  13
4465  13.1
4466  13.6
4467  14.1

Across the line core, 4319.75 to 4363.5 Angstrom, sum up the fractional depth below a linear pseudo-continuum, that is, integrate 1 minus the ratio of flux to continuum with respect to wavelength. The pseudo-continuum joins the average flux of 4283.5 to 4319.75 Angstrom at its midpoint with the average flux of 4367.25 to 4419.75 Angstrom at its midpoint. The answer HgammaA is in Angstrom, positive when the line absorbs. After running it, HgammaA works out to 2.7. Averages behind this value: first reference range 12.6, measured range 12.3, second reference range 13.9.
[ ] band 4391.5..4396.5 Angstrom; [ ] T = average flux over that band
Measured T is 14.1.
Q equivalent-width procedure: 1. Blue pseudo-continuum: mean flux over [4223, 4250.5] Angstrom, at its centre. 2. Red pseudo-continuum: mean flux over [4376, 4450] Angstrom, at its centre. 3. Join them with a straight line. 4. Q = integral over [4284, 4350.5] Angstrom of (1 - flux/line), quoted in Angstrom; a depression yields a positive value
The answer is 7.8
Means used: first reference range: 14.2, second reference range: 14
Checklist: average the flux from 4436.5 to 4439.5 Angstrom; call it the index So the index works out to 14.2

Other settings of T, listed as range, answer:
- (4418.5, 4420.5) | 15.1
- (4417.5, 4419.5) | 14.8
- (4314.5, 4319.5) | 14.4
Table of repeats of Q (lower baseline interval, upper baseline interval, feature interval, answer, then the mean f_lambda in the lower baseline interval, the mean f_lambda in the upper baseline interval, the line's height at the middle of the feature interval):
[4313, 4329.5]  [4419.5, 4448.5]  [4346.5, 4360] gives 1.57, 13.6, 14.3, 13.8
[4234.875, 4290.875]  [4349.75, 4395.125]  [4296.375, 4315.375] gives 2.00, 13.8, 13.4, 13.6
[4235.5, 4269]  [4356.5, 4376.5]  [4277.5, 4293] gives 1.26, 14.3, 13.7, 14.1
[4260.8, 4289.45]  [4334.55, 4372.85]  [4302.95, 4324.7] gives -0.62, 13.3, 12.4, 12.9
